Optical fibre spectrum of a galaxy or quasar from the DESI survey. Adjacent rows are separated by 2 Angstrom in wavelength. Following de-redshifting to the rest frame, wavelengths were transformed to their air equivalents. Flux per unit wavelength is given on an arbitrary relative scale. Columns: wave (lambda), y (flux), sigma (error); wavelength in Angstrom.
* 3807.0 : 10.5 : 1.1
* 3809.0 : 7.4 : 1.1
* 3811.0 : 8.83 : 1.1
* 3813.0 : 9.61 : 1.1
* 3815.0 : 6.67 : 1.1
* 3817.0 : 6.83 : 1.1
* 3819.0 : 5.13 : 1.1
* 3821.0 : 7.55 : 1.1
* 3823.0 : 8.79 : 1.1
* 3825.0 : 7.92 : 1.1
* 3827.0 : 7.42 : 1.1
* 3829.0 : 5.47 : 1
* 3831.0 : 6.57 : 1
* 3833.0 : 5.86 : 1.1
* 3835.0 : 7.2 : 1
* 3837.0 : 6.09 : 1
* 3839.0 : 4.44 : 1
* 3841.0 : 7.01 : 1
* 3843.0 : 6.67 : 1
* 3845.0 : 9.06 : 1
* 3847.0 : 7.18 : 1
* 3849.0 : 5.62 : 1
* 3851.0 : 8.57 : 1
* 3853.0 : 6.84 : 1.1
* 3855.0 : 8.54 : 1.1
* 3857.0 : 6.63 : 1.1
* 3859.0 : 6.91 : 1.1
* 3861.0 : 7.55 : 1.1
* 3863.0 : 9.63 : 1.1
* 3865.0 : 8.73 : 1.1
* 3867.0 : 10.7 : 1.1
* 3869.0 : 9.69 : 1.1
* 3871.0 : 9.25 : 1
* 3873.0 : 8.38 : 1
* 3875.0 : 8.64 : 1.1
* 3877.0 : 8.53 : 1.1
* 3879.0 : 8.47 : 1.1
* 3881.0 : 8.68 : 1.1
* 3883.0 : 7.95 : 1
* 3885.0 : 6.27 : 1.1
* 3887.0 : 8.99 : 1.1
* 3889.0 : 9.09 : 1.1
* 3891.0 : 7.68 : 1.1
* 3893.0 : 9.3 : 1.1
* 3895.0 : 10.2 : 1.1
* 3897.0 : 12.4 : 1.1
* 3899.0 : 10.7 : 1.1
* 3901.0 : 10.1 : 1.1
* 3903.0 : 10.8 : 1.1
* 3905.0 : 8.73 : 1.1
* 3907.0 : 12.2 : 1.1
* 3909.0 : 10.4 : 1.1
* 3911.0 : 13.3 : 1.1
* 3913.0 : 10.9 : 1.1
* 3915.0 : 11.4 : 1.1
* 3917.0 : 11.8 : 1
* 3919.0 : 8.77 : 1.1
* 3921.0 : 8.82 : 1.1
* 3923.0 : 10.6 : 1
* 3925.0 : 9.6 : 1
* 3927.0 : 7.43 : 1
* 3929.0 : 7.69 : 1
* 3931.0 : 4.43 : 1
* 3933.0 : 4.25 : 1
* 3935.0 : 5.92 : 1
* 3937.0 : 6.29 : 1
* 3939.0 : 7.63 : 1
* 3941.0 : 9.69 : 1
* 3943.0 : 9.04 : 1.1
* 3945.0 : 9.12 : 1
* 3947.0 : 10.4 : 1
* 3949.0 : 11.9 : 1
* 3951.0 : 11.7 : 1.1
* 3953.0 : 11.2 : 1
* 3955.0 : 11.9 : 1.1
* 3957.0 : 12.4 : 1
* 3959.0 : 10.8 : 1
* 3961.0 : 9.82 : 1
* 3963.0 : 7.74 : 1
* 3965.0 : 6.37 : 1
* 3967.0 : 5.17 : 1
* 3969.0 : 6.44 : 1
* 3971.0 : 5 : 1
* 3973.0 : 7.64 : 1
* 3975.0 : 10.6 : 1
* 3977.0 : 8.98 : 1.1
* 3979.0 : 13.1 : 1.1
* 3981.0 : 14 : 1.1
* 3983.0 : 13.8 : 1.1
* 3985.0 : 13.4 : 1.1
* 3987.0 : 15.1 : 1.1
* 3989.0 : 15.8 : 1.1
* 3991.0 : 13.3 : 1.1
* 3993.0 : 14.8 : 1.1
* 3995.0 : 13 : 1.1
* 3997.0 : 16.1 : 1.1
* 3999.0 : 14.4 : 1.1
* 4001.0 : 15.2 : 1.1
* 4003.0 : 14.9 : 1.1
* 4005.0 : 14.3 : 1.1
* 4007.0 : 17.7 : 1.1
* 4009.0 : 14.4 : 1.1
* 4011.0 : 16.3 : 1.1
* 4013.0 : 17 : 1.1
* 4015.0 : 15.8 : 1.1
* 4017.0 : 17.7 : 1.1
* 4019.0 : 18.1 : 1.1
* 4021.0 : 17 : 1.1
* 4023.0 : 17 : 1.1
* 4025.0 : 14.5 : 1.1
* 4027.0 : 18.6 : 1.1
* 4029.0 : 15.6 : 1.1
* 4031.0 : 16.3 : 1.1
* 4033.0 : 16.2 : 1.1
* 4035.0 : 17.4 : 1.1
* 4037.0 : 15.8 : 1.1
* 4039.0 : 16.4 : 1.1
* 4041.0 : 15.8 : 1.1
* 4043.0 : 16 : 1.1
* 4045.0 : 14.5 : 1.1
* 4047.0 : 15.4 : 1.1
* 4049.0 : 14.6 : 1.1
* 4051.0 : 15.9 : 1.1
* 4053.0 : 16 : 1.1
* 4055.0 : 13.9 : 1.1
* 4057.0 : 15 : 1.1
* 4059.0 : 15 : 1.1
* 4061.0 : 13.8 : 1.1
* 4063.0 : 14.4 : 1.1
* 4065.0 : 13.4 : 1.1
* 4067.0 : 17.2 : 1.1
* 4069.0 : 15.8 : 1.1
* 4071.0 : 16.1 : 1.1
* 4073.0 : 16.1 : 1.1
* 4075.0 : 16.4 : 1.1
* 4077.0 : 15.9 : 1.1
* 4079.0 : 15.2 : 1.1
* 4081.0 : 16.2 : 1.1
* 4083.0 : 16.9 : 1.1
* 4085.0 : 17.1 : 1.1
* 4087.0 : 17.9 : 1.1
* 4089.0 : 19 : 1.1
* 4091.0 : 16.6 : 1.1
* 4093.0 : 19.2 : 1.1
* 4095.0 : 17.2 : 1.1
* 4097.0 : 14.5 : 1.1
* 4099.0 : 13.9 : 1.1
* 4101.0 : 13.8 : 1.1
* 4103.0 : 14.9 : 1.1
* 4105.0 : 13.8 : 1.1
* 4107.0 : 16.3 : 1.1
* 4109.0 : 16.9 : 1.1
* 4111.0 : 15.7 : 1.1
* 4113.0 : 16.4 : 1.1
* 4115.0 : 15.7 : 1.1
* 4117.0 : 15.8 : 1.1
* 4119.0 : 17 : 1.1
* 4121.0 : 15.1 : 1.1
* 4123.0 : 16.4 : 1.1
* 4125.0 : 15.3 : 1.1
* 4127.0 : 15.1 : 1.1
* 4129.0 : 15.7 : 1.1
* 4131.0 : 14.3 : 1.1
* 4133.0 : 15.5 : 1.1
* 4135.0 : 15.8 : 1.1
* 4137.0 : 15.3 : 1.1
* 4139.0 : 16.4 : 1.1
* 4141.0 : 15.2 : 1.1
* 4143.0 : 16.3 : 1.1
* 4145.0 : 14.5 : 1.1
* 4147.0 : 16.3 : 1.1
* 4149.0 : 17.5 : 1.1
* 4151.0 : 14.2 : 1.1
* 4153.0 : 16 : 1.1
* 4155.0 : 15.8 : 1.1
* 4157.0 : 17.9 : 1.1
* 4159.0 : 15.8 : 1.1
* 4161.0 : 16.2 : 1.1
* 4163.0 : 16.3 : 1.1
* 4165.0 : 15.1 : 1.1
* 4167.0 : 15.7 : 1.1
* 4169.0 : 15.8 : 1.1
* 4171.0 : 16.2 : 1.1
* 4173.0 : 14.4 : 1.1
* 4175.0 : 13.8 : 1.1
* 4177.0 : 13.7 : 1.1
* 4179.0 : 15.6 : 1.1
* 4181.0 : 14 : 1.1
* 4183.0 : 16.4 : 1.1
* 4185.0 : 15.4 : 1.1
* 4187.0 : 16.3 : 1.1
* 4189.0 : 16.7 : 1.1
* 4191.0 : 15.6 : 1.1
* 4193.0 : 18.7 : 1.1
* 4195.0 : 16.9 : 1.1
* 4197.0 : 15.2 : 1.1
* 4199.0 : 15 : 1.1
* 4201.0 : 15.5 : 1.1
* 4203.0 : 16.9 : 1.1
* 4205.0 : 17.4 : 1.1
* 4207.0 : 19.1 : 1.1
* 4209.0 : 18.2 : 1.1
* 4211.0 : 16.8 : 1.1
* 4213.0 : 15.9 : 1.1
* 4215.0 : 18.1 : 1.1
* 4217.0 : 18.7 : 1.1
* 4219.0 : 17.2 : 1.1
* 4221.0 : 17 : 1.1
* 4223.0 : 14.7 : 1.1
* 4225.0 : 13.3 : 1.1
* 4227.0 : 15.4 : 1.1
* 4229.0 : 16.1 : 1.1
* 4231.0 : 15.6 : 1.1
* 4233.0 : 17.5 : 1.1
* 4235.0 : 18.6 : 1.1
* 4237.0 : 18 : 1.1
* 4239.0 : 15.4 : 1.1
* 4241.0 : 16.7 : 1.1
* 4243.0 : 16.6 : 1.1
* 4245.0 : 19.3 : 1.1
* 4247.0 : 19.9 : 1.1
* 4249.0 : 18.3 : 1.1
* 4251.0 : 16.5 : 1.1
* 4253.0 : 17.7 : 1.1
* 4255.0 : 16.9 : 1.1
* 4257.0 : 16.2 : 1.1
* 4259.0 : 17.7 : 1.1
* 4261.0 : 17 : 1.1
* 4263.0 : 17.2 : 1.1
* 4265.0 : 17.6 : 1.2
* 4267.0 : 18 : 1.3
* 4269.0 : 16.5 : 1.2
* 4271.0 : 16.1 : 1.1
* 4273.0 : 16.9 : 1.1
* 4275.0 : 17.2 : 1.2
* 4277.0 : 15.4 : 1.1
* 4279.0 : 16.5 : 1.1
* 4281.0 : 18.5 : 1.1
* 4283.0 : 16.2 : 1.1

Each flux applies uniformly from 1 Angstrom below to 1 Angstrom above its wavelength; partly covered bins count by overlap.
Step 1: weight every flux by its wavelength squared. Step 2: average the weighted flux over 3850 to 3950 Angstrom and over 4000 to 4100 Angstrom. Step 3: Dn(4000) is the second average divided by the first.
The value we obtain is 1.92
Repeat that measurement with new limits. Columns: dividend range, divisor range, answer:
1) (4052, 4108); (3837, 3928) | 1.95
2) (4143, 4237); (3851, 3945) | 2.10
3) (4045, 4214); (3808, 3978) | 2.09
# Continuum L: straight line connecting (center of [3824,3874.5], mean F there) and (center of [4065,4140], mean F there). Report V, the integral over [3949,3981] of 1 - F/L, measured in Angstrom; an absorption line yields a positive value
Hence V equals 5.27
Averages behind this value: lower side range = 7.53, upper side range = 16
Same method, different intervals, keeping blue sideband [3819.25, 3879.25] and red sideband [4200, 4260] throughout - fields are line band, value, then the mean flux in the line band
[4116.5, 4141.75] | -1.9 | 15.6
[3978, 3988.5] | -2.9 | 14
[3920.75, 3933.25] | 2.4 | 7.67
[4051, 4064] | -2.0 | 14.8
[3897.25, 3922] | -4.4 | 10.7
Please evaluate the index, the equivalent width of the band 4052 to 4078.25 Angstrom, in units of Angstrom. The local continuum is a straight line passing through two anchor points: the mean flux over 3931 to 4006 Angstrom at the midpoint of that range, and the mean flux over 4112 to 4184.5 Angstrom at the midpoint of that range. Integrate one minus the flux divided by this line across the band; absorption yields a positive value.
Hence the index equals -3.79 Angstrom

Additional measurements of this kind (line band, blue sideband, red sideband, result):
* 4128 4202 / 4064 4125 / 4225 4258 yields 3.7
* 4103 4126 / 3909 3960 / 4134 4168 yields -1.5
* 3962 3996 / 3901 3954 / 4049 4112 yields 2.4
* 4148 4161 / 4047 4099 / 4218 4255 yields 0.2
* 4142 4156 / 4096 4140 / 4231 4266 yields 0.1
